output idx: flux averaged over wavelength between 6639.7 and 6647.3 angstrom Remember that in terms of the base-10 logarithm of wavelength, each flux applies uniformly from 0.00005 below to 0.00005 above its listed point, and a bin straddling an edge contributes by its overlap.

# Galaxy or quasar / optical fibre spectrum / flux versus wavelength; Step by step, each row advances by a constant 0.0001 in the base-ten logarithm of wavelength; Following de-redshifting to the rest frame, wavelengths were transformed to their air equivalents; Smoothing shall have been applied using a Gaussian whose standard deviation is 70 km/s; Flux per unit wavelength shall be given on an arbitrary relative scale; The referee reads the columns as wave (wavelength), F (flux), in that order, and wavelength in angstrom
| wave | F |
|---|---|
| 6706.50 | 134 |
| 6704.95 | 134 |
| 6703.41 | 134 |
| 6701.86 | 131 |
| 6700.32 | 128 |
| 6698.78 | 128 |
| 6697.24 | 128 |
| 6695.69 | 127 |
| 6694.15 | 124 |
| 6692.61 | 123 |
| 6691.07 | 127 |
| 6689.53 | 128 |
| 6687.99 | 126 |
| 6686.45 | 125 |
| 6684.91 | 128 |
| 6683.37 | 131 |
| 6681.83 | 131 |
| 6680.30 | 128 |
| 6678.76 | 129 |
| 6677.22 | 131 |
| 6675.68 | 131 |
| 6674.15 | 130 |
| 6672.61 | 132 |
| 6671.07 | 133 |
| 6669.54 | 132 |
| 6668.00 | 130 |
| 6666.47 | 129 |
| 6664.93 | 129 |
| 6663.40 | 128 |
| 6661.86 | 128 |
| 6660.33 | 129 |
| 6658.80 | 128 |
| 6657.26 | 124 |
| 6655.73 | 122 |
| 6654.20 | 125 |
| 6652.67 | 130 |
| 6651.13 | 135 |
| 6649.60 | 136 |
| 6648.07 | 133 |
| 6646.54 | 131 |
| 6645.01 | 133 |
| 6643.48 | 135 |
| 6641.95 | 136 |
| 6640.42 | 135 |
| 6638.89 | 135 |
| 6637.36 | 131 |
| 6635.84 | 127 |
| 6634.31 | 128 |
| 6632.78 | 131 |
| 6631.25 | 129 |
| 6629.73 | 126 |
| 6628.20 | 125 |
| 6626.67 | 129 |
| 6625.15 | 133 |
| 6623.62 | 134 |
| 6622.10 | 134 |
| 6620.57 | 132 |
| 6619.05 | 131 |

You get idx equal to 134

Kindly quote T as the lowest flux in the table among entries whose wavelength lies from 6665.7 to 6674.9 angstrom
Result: 129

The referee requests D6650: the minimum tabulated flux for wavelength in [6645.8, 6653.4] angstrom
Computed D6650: 130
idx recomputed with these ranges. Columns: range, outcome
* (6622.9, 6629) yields 130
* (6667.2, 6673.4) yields 132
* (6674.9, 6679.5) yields 130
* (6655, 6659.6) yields 125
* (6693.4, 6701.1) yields 127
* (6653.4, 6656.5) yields 124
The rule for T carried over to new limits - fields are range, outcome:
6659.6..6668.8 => 128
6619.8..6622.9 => 132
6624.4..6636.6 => 125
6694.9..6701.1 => 127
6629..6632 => 126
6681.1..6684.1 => 131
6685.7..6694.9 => 123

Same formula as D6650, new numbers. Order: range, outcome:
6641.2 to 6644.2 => 135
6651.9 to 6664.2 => 122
